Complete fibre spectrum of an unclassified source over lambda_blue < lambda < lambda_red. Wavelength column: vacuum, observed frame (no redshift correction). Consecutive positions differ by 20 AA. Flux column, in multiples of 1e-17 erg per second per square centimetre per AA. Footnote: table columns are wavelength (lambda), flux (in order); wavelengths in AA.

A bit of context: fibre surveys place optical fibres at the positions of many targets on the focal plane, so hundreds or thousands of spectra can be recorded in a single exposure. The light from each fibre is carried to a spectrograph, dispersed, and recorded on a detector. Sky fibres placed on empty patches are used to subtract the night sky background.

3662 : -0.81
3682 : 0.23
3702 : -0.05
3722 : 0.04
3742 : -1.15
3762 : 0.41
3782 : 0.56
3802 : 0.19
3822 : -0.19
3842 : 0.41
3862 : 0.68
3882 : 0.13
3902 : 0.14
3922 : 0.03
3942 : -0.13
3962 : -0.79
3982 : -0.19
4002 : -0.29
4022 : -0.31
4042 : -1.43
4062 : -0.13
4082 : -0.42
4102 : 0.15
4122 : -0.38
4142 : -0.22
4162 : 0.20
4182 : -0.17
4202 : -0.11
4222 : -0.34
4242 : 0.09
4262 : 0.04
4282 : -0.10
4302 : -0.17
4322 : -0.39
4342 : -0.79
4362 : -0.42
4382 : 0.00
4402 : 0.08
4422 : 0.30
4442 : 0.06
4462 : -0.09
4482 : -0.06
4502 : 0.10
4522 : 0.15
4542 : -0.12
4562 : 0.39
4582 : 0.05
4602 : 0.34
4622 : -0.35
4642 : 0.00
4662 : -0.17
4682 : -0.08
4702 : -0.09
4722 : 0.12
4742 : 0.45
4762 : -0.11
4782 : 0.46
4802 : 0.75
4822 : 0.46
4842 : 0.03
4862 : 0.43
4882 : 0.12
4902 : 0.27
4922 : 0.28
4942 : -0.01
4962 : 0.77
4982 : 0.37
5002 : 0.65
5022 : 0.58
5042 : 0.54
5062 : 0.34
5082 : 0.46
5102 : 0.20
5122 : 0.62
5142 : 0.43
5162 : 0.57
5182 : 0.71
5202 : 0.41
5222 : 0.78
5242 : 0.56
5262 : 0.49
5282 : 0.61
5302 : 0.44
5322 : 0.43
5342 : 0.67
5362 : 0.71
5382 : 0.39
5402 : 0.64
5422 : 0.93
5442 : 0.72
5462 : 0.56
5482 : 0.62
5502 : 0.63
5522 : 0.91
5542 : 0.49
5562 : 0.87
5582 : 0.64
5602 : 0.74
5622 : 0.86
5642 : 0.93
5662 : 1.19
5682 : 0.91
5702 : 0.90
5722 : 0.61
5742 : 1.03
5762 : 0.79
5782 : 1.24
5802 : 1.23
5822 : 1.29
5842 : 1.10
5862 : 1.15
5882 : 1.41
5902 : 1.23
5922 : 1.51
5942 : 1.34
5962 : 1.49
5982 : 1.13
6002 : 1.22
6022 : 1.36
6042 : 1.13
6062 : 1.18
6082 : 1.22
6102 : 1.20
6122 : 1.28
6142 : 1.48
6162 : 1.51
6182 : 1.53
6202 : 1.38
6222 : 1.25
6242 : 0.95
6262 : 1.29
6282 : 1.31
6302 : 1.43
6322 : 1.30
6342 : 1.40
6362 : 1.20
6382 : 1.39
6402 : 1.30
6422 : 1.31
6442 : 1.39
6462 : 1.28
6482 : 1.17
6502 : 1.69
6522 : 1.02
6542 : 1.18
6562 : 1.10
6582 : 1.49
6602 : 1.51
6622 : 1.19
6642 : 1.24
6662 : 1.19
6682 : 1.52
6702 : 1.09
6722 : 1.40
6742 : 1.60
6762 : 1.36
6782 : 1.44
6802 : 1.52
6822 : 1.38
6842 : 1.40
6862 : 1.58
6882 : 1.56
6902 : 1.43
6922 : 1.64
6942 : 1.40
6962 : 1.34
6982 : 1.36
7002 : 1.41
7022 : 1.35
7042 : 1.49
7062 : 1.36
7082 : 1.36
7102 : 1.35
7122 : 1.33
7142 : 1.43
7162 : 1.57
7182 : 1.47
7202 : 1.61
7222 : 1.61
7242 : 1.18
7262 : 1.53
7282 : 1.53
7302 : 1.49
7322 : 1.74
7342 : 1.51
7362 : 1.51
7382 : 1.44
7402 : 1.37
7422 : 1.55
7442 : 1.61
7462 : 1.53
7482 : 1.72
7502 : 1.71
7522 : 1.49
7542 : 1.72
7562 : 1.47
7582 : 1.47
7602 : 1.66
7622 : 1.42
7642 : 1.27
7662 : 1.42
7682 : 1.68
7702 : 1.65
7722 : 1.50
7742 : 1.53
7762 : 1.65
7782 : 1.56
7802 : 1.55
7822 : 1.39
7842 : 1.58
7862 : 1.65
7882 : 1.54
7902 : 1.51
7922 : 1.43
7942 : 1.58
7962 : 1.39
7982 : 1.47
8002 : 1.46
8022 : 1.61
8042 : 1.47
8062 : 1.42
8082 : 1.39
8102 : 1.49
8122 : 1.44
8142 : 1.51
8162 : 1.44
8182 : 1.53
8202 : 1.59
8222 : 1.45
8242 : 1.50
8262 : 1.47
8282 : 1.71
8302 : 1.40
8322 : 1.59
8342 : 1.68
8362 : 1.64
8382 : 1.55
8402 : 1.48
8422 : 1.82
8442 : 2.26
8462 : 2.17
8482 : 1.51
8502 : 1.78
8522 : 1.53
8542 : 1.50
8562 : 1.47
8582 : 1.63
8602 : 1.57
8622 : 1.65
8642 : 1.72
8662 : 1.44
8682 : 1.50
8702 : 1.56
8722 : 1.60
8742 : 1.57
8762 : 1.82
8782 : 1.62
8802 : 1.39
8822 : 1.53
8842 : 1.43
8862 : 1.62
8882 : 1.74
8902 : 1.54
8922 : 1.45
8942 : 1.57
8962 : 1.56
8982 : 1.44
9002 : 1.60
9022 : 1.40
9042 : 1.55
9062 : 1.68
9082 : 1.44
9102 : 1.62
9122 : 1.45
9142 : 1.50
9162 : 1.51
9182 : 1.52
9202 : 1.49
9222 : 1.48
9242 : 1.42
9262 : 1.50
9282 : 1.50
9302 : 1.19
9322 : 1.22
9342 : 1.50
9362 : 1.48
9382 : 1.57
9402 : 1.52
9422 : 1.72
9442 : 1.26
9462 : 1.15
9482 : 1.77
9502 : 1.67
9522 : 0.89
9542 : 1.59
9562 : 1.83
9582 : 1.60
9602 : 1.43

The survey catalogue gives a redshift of 0.285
